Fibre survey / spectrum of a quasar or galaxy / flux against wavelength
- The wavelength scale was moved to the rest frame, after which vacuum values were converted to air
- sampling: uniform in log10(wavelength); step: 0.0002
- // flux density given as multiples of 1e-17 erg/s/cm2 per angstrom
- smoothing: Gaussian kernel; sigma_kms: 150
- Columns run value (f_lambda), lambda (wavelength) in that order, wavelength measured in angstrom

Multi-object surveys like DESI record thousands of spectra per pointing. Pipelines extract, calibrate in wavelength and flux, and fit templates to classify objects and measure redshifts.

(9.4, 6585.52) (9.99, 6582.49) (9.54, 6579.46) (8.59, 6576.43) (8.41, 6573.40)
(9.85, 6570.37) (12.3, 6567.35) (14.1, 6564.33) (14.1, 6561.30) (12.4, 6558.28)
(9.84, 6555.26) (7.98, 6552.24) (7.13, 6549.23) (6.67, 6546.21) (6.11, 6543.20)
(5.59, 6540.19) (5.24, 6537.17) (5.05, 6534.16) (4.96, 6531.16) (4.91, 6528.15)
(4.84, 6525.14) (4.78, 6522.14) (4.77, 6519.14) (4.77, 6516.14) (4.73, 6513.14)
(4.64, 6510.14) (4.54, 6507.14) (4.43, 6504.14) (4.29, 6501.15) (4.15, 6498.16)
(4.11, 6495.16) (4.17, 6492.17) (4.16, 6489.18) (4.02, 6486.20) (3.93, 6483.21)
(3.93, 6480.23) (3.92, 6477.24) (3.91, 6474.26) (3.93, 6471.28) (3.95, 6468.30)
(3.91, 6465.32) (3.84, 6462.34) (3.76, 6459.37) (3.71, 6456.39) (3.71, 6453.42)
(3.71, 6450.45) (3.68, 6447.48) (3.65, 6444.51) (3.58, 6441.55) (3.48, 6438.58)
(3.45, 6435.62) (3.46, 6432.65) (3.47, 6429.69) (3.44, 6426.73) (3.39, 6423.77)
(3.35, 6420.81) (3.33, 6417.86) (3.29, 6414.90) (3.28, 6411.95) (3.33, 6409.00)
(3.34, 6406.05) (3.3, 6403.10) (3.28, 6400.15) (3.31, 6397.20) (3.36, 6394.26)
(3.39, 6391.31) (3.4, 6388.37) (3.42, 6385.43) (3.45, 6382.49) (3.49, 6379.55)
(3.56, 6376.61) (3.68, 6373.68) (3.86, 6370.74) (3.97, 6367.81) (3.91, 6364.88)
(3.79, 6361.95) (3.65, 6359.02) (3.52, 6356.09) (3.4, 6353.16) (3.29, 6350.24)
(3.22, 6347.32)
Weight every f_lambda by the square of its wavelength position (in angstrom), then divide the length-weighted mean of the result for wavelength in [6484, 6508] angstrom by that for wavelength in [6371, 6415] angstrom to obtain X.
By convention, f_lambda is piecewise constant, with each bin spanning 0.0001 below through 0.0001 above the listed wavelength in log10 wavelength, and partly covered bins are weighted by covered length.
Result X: 1.3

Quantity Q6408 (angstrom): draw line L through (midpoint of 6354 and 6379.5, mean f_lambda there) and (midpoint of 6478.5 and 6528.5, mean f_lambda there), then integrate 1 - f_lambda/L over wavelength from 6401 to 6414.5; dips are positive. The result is 2.12 angstrom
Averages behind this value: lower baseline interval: 3.72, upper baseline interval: 4.41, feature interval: 3.31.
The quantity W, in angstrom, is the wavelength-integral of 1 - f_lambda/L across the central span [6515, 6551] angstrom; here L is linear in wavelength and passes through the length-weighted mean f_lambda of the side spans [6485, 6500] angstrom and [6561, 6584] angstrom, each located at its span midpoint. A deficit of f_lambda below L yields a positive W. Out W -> 9.8 angstrom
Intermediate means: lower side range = 4.13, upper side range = 10.7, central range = 5.43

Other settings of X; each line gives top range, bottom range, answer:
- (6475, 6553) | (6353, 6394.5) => 1.42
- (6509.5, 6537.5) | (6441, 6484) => 1.30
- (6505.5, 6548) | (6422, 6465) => 1.46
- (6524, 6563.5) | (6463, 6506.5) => 1.87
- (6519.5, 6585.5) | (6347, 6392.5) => 2.43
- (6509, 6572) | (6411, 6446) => 2.23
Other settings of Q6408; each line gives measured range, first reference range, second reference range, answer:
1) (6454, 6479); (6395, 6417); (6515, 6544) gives 1.9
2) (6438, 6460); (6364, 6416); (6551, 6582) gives 8.3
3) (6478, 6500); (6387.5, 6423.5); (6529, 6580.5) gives 7.8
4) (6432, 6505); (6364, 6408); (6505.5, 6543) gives 8.2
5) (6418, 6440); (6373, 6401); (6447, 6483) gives 1.3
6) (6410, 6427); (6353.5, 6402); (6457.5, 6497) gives 1.8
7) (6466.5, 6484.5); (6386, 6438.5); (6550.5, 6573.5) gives 7.4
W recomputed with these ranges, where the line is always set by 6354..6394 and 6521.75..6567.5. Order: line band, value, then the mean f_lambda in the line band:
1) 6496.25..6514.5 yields 6.4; 4.45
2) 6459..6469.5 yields 3.5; 3.87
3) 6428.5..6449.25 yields 6.6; 3.54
